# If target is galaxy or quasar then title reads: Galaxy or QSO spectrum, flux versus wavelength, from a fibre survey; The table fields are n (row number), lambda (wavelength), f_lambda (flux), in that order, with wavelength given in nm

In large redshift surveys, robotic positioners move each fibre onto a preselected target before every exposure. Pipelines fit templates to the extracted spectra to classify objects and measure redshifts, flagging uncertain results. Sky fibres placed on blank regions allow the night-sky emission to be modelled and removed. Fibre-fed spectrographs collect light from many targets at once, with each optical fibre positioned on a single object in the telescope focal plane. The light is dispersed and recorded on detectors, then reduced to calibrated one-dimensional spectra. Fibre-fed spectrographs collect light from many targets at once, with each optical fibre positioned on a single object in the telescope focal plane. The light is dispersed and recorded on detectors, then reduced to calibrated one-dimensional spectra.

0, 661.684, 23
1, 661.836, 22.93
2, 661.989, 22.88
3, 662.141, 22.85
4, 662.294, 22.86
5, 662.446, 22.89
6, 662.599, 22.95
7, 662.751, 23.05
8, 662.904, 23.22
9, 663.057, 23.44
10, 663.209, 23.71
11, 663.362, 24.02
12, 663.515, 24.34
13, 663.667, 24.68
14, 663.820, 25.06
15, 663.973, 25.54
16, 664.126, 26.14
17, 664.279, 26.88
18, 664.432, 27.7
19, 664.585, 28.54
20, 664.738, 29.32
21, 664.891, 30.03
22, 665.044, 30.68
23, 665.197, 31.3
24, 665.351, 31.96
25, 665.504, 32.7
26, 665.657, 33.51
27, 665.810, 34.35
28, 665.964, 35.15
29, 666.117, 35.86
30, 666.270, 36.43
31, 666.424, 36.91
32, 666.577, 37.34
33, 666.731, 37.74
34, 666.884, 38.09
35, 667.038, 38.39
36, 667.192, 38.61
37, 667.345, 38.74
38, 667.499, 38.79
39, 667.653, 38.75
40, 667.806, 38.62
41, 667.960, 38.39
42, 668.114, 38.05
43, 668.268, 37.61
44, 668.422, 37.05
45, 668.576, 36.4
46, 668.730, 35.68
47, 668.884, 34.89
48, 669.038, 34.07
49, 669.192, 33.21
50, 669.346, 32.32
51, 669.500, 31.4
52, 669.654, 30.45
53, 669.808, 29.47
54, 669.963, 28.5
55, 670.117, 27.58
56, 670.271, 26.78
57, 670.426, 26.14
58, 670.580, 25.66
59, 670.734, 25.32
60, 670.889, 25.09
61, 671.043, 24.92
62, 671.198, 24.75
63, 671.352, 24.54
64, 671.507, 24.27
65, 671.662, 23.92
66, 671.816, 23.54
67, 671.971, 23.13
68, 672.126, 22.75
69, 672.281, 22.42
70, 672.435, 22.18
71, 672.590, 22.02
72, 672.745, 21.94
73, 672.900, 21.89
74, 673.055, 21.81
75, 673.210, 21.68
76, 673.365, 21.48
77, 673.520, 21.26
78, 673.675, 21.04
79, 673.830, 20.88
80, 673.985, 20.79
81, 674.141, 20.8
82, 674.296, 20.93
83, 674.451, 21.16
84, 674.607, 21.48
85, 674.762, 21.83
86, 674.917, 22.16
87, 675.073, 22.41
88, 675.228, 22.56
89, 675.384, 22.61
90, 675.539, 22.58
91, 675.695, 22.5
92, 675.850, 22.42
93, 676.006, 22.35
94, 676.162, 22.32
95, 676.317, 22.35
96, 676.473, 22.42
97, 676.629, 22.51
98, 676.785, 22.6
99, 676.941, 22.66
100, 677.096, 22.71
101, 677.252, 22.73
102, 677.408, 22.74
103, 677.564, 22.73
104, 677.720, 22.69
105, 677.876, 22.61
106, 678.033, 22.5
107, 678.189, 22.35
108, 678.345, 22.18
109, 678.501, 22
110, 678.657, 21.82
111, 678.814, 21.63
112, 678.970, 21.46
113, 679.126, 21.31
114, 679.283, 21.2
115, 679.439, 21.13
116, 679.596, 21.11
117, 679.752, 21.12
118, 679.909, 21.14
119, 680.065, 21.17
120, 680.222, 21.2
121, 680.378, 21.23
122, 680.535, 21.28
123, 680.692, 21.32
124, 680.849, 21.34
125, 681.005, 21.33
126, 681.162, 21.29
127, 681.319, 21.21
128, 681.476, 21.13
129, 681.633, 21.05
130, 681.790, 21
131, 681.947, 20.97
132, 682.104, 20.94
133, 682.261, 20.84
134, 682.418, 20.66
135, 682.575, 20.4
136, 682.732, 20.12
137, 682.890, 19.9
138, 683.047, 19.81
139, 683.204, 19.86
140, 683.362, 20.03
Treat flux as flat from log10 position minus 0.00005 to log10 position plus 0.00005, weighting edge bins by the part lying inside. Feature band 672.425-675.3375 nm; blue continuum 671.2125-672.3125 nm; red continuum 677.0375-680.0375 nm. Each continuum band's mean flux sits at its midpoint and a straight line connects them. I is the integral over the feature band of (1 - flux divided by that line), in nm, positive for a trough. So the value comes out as 0.19 nm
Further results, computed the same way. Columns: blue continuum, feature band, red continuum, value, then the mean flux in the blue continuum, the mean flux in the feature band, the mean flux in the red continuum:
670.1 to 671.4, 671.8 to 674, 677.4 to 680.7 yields 0.24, 25.6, 21.9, 21.7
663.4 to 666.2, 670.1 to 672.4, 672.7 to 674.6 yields -0.10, 29.6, 24.6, 21.3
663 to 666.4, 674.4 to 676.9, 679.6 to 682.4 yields 0.16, 29.3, 22.3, 21.1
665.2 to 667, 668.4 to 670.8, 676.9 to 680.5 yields 0.07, 35.3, 30.8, 21.9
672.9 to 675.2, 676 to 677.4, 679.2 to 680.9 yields -0.08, 21.5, 22.5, 21.2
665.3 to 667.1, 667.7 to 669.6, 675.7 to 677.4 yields -0.17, 35.7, 35.6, 22.5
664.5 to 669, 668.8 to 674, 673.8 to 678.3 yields 0.64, 35.5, 25.4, 22.2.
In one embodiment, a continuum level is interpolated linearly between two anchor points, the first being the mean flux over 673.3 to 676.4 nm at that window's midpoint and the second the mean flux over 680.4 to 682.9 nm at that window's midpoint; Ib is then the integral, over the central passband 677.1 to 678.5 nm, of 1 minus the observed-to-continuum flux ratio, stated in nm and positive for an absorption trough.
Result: -0.073 nm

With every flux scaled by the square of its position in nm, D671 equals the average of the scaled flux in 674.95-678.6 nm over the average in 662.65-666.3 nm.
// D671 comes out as 0.8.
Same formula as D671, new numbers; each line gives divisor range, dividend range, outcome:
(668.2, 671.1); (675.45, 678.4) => 0.75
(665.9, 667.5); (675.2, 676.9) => 0.62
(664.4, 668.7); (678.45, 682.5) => 0.63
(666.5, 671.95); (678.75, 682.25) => 0.68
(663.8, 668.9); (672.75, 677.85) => 0.66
